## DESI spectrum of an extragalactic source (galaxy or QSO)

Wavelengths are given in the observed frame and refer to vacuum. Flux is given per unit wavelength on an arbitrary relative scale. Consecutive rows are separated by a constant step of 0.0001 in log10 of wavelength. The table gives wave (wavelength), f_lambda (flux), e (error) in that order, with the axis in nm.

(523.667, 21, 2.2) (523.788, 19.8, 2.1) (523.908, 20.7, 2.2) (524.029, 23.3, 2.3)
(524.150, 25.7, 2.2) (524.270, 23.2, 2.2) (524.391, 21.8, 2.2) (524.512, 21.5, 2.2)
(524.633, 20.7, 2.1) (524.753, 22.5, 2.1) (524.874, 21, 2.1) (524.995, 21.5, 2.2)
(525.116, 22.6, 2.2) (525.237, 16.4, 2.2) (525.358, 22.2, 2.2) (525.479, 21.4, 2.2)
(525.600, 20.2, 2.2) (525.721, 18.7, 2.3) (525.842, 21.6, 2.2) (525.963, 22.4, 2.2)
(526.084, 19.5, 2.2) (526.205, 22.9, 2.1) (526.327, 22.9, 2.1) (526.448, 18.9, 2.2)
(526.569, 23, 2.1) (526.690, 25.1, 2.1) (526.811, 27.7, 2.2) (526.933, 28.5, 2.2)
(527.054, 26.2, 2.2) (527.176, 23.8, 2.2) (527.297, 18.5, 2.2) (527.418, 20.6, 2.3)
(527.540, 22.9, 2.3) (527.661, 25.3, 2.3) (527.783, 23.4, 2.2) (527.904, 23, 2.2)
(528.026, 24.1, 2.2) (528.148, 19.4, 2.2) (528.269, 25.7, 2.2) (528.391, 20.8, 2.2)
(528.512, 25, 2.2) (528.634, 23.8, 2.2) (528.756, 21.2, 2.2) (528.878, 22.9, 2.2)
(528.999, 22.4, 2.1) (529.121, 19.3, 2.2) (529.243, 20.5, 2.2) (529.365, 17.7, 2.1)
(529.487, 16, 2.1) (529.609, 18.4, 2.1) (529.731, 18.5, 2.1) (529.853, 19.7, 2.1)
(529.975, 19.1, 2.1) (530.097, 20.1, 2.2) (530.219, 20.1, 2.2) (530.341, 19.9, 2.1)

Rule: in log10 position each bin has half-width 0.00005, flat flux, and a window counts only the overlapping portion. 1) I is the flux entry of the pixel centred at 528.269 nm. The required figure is 25.7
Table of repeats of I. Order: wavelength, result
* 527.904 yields 23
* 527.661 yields 25.3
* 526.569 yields 23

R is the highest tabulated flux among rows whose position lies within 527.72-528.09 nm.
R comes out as 24.1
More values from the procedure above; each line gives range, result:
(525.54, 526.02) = 22.4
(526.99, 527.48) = 26.2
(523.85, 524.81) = 25.7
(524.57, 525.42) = 22.6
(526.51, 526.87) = 27.7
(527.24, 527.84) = 25.3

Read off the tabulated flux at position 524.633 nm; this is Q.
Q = 20.7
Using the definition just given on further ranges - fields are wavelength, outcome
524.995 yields 21.5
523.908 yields 20.7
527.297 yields 18.5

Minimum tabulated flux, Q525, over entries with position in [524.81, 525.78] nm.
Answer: 16.4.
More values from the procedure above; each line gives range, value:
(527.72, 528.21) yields 19.4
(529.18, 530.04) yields 16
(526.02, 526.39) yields 19.5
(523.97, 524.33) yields 23.2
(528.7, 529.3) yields 19.3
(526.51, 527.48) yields 18.5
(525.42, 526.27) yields 18.7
